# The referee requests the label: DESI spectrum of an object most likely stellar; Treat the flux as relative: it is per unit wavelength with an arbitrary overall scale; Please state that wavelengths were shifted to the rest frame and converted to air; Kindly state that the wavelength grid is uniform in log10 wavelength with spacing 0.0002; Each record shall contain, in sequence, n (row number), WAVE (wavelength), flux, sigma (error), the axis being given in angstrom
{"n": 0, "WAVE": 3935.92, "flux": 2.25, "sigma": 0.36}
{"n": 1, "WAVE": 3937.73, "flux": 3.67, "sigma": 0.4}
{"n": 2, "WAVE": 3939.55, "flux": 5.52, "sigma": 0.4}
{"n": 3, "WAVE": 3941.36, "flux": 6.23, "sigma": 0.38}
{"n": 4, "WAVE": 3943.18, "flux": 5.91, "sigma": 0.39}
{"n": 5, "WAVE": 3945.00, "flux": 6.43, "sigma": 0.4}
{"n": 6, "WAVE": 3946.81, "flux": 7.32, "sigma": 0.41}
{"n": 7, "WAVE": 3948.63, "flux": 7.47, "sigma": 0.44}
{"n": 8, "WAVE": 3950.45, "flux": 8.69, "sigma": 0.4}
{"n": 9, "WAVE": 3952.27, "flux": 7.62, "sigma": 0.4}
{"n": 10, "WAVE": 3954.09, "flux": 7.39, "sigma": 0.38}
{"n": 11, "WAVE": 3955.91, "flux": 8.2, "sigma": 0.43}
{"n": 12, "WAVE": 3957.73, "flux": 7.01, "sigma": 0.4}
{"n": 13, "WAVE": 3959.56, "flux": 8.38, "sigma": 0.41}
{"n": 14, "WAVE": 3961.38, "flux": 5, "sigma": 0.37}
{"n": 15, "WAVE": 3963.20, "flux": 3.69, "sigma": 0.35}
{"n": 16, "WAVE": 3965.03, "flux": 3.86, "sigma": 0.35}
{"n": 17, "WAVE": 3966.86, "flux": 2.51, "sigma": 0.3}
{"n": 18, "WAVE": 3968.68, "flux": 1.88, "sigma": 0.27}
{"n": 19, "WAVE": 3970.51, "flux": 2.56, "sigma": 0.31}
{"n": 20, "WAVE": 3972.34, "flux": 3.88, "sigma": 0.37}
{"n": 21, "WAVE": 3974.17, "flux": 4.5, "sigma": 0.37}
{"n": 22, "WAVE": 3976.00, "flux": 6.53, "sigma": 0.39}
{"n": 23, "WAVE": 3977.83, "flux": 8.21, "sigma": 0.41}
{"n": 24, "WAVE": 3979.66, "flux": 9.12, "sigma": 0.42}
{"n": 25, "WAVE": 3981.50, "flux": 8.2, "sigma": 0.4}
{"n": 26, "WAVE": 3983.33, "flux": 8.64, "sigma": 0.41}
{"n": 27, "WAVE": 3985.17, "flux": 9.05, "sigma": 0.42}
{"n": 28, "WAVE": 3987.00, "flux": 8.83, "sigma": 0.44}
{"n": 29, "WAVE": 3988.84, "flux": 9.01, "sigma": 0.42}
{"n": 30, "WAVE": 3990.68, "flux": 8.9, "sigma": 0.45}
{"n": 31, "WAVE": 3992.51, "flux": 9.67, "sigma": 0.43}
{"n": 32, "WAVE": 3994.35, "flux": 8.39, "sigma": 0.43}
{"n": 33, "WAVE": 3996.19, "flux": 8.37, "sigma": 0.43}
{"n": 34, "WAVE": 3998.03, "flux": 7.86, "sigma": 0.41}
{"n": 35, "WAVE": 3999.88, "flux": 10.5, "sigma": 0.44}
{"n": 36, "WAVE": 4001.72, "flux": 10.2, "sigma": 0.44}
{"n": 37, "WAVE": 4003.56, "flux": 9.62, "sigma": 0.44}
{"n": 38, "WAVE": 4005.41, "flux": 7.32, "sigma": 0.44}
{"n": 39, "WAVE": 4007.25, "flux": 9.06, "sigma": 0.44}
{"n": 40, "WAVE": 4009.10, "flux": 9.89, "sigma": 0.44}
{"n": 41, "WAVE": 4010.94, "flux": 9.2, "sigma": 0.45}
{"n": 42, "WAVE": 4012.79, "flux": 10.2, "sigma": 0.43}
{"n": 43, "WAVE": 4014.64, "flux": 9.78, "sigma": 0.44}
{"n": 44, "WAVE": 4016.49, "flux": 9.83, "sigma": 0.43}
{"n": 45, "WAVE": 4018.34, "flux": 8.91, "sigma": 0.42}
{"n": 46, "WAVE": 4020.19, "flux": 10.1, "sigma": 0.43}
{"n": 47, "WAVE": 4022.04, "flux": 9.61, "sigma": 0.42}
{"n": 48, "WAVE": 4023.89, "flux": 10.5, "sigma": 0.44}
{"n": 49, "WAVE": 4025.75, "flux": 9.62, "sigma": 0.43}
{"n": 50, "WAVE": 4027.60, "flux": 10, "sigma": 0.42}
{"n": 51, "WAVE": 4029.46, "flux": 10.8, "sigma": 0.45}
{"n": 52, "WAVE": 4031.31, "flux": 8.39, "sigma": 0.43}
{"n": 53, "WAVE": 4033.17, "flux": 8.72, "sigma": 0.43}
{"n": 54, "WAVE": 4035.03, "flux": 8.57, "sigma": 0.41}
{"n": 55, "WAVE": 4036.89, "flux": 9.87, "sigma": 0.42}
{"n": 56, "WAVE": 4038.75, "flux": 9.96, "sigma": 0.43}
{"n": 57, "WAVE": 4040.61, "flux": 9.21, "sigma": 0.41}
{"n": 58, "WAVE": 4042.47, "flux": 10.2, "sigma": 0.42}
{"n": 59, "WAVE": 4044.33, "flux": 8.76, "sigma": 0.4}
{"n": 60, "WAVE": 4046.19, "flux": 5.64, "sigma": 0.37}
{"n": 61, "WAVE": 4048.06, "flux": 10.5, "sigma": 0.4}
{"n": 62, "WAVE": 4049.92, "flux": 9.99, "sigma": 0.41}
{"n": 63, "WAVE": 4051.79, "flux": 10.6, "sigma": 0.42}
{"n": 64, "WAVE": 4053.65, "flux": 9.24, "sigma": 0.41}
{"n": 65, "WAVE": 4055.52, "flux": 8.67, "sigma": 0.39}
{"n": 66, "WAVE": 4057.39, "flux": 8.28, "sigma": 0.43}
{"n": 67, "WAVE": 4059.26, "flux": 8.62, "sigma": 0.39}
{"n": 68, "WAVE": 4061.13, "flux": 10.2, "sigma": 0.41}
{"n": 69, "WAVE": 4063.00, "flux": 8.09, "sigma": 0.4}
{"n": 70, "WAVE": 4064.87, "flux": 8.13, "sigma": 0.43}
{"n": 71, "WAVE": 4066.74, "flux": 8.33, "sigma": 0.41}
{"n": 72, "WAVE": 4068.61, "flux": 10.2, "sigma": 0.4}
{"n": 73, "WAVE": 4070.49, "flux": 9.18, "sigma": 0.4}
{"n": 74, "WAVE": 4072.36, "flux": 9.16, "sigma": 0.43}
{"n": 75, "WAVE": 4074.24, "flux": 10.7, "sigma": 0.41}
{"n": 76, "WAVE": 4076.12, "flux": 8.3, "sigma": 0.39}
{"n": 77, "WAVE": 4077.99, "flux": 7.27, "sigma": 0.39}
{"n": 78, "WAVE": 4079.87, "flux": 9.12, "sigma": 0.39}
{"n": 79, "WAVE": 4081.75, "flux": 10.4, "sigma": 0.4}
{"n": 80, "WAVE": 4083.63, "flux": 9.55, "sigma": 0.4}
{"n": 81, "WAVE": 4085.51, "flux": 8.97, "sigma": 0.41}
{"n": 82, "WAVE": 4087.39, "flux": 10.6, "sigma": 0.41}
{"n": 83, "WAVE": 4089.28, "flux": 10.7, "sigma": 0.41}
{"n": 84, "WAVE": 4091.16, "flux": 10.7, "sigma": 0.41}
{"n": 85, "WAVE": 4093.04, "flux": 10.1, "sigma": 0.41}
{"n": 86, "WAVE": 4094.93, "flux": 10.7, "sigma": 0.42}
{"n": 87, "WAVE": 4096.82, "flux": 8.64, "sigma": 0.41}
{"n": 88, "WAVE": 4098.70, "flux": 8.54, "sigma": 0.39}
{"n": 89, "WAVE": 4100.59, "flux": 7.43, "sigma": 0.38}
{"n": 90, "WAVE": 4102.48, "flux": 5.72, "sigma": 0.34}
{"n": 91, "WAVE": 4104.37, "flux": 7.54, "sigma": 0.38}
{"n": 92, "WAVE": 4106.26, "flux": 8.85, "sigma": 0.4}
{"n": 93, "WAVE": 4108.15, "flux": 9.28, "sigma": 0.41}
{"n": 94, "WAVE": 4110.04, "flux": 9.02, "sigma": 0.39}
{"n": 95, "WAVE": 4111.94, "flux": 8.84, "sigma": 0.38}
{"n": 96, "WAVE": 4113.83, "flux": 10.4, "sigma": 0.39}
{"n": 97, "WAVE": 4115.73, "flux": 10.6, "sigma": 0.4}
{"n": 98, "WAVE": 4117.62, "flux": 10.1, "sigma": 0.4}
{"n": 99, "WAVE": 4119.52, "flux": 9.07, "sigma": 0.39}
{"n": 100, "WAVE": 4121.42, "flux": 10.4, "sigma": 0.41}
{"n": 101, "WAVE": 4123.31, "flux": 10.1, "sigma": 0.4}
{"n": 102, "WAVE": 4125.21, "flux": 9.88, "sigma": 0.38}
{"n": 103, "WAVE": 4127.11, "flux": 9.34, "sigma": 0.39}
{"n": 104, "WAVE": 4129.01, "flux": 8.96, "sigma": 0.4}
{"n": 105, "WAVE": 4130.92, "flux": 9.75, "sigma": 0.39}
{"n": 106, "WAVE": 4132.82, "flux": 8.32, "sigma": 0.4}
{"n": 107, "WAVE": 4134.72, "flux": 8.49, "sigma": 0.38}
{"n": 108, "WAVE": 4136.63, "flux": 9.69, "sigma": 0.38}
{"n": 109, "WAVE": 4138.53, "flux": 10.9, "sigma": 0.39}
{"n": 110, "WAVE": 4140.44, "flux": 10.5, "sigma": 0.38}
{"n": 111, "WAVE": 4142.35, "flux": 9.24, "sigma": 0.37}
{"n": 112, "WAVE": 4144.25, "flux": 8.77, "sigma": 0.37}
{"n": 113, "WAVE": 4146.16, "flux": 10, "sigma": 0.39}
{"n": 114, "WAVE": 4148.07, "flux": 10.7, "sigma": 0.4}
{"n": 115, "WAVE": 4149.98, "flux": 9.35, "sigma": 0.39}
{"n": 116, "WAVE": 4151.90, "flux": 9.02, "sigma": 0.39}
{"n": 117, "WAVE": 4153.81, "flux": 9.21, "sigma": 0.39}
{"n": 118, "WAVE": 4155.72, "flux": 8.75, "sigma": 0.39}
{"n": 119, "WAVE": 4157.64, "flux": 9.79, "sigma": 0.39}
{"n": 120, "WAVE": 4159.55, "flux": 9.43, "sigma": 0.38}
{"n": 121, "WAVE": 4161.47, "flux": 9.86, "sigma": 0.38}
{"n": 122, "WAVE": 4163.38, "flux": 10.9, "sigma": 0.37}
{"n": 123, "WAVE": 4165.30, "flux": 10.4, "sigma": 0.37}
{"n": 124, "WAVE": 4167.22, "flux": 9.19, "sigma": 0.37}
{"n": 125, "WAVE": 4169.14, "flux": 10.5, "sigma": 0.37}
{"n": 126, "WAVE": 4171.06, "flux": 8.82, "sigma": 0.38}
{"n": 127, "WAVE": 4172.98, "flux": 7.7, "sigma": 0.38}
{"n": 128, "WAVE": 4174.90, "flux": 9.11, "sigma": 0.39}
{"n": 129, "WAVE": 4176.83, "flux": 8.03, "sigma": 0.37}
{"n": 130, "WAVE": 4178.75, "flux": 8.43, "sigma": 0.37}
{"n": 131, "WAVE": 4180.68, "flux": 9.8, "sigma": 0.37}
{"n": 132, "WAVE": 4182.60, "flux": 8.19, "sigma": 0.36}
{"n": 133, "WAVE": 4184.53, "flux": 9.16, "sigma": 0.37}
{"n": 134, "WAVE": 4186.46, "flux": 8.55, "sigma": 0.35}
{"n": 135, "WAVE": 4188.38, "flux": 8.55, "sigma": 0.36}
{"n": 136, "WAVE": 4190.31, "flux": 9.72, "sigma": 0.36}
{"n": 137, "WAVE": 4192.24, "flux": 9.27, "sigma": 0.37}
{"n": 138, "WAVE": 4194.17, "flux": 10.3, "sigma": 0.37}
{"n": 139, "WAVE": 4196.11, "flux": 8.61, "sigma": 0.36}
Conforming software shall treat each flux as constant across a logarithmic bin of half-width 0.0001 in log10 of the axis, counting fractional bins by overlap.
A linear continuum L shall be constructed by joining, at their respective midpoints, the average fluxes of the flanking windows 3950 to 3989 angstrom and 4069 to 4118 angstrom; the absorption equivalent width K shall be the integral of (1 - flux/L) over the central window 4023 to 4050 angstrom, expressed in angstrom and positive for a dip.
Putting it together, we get -4.9 angstrom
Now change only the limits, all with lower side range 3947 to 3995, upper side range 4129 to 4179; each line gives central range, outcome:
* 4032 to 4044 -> -2.5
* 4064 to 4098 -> -4.4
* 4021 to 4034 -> -3.5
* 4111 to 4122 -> -1.2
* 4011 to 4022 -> -3.3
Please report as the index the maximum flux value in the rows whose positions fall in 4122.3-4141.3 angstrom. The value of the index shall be 10.9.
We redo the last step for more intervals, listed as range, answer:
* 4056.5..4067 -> 10.2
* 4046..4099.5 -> 10.7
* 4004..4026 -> 10.5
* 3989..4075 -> 10.8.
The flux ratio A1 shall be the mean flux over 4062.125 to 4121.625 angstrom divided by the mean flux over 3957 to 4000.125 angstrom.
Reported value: 1.4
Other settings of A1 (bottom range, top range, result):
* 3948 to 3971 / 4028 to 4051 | 1.61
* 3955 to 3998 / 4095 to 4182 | 1.38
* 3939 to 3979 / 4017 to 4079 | 1.57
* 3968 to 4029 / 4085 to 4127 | 1.11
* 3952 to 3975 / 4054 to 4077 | 1.78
